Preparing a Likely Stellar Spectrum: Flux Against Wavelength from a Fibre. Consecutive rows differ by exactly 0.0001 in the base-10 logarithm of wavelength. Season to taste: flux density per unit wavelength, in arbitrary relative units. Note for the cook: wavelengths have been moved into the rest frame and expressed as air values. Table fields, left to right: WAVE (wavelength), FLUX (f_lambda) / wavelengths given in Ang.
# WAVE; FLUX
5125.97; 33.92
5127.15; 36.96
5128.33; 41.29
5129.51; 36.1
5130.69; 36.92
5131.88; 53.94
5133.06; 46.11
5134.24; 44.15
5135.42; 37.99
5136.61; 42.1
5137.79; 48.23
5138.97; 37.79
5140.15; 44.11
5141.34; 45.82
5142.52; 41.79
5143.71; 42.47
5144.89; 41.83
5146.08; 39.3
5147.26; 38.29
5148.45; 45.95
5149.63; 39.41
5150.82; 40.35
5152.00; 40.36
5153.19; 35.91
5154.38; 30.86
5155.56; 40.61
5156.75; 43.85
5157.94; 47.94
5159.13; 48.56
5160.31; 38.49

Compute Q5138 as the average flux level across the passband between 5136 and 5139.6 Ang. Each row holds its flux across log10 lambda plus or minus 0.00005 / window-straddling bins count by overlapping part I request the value 42.7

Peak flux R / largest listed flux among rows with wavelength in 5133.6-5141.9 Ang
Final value 48.23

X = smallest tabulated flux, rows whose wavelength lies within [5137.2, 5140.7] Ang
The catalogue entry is 37.79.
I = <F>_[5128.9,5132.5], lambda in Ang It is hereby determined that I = 42.3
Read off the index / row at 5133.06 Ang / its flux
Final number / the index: 46.11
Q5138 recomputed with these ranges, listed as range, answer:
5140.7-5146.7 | 42.2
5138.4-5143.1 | 42.4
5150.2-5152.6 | 40.3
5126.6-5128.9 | 39.2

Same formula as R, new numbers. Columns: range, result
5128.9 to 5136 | 53.94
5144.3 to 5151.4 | 45.95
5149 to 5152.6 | 40.36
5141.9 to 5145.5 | 42.47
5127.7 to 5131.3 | 41.29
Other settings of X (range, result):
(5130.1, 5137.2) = 36.92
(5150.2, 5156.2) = 30.86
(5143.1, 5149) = 38.29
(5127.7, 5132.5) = 36.1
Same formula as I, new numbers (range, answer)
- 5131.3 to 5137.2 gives 44.8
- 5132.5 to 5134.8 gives 45.2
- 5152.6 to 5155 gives 33.5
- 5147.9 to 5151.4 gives 41.9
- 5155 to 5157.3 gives 42.2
